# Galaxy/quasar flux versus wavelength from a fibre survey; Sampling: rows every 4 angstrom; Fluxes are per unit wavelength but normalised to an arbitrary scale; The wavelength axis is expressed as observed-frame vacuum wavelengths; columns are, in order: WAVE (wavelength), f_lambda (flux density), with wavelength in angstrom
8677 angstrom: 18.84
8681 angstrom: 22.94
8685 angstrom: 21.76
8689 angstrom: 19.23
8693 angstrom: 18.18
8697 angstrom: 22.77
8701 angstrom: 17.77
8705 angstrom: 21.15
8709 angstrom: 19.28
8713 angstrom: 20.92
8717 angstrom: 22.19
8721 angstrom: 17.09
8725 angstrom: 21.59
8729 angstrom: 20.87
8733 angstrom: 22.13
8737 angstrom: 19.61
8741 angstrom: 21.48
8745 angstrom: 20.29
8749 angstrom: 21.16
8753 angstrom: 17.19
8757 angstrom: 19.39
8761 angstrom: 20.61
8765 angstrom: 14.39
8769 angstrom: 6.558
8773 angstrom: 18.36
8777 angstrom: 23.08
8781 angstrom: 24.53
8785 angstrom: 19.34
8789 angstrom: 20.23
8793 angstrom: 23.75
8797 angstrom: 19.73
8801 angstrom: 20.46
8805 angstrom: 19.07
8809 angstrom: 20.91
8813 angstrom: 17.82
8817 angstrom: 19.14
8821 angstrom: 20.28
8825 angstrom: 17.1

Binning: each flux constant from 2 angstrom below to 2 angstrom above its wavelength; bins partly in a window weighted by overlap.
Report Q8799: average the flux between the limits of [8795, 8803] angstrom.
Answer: 20.1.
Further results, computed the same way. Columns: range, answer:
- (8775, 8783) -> 23.8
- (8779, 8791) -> 21.4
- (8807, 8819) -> 19.3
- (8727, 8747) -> 20.9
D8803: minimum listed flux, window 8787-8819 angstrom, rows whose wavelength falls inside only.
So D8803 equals 17.82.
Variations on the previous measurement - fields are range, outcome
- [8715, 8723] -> 17.09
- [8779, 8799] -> 19.34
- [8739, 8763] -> 17.19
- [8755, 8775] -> 6.558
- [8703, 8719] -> 19.28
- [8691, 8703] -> 17.77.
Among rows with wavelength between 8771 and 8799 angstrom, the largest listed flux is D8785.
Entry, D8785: 24.53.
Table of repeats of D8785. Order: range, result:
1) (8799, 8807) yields 20.46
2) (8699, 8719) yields 22.19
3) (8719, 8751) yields 22.13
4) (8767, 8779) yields 23.08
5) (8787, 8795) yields 23.75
